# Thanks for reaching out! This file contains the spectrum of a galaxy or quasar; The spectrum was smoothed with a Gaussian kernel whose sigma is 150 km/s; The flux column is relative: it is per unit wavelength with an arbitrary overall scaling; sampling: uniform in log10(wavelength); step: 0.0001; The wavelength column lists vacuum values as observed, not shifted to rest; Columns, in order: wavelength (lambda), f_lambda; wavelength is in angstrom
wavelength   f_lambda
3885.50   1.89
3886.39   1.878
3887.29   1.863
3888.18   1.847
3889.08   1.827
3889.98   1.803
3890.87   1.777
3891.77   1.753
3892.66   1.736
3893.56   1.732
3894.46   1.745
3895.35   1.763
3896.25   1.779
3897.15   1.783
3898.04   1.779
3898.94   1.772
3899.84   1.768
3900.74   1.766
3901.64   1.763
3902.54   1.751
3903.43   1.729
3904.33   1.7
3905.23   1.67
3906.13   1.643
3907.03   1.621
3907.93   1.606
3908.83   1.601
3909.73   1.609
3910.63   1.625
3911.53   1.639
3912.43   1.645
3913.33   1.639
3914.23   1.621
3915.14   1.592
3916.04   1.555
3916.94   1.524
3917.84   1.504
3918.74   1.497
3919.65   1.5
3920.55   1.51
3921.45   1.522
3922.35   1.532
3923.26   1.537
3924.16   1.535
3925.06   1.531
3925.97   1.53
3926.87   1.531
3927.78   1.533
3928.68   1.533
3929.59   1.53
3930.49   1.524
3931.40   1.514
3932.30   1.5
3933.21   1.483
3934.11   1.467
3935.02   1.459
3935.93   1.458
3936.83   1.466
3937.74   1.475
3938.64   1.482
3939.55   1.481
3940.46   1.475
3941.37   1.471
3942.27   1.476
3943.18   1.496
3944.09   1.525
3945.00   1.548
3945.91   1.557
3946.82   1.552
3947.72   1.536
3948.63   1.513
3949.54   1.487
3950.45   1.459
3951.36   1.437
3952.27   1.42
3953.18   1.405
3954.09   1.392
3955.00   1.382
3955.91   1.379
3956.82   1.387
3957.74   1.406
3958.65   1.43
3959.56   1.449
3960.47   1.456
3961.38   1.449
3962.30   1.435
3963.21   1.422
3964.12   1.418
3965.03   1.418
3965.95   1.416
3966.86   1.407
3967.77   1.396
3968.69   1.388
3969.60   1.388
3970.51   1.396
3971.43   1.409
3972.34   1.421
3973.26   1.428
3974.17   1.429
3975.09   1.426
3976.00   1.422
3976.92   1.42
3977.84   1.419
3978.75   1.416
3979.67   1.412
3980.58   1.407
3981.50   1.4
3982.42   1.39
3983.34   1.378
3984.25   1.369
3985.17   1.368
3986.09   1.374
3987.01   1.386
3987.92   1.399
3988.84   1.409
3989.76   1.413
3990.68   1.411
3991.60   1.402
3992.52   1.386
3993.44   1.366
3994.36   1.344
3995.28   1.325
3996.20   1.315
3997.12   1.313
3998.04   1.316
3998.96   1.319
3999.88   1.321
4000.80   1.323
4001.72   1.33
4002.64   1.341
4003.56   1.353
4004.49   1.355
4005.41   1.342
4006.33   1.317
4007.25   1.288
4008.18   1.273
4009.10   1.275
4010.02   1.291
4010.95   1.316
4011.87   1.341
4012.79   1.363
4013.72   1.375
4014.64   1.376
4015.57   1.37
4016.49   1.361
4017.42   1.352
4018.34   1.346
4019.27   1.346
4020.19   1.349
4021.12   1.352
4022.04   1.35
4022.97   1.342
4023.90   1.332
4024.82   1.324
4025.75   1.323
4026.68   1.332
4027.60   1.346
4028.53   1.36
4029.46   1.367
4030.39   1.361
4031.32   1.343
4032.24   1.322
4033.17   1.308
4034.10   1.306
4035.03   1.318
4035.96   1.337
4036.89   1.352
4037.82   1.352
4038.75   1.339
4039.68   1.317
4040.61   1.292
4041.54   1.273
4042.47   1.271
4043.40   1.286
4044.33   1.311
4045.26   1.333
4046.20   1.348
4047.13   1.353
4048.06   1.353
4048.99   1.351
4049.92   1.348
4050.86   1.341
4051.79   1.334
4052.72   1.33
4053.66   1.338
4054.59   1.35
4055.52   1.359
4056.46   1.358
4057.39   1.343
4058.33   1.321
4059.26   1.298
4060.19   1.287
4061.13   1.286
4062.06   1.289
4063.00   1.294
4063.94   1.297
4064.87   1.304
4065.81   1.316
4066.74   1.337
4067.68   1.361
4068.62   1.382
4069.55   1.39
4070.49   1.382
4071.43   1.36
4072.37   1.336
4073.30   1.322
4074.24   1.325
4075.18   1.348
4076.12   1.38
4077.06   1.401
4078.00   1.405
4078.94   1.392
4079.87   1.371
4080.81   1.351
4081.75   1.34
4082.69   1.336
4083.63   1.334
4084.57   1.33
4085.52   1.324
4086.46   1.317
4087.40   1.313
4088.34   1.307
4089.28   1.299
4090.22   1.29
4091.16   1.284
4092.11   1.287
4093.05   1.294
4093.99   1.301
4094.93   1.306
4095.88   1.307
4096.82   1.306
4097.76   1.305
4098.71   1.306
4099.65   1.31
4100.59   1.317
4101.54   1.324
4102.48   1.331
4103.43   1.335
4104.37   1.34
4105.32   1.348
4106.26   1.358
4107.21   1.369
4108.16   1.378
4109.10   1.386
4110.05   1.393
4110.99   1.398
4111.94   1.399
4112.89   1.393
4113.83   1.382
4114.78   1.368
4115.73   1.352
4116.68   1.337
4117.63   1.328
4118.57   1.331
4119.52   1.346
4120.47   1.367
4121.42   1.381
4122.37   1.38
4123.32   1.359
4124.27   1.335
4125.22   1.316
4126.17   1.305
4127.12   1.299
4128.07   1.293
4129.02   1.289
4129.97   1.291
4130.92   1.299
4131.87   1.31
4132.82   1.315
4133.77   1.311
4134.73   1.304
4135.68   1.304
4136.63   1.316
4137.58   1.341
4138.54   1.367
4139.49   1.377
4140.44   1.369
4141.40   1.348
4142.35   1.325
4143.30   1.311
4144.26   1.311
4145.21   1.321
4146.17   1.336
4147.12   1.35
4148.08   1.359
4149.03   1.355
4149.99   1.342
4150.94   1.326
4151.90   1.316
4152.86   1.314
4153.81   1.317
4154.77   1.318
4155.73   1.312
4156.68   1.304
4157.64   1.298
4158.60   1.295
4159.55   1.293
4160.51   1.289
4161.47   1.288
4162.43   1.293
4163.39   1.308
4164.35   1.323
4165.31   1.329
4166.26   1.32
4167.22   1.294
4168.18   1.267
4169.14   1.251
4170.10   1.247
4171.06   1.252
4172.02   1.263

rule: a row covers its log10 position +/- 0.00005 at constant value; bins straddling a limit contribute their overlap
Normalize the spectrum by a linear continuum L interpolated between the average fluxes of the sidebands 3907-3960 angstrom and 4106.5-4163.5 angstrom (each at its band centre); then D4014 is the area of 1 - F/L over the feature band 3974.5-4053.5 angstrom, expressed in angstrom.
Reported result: 4.97 angstrom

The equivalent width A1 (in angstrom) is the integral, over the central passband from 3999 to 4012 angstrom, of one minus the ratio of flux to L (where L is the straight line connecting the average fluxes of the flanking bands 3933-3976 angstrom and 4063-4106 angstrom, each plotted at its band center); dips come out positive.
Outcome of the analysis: 0.8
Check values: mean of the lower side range 1.45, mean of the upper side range 1.33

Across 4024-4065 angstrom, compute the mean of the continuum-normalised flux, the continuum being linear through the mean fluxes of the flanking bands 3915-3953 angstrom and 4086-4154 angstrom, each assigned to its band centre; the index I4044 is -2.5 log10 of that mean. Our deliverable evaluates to 0.06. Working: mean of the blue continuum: 1.5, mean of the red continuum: 1.33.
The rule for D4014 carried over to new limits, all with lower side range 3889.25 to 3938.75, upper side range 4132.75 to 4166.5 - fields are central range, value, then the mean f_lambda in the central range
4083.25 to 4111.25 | 1.2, 1.33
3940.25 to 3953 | 0.6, 1.5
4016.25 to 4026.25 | 0.9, 1.34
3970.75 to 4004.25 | 3.2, 1.38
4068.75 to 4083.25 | 0.5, 1.36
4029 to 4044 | 1.4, 1.32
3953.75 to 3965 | 1.0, 1.42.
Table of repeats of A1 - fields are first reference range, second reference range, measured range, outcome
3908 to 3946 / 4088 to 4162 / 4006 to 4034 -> 1.9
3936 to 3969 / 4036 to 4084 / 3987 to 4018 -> 1.2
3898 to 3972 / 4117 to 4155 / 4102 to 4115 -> -0.1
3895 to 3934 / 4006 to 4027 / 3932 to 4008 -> 2.4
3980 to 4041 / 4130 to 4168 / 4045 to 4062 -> 0.1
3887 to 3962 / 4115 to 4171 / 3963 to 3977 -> 1.0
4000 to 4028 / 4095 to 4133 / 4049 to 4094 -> 0.1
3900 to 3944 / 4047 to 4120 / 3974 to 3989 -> 0.8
